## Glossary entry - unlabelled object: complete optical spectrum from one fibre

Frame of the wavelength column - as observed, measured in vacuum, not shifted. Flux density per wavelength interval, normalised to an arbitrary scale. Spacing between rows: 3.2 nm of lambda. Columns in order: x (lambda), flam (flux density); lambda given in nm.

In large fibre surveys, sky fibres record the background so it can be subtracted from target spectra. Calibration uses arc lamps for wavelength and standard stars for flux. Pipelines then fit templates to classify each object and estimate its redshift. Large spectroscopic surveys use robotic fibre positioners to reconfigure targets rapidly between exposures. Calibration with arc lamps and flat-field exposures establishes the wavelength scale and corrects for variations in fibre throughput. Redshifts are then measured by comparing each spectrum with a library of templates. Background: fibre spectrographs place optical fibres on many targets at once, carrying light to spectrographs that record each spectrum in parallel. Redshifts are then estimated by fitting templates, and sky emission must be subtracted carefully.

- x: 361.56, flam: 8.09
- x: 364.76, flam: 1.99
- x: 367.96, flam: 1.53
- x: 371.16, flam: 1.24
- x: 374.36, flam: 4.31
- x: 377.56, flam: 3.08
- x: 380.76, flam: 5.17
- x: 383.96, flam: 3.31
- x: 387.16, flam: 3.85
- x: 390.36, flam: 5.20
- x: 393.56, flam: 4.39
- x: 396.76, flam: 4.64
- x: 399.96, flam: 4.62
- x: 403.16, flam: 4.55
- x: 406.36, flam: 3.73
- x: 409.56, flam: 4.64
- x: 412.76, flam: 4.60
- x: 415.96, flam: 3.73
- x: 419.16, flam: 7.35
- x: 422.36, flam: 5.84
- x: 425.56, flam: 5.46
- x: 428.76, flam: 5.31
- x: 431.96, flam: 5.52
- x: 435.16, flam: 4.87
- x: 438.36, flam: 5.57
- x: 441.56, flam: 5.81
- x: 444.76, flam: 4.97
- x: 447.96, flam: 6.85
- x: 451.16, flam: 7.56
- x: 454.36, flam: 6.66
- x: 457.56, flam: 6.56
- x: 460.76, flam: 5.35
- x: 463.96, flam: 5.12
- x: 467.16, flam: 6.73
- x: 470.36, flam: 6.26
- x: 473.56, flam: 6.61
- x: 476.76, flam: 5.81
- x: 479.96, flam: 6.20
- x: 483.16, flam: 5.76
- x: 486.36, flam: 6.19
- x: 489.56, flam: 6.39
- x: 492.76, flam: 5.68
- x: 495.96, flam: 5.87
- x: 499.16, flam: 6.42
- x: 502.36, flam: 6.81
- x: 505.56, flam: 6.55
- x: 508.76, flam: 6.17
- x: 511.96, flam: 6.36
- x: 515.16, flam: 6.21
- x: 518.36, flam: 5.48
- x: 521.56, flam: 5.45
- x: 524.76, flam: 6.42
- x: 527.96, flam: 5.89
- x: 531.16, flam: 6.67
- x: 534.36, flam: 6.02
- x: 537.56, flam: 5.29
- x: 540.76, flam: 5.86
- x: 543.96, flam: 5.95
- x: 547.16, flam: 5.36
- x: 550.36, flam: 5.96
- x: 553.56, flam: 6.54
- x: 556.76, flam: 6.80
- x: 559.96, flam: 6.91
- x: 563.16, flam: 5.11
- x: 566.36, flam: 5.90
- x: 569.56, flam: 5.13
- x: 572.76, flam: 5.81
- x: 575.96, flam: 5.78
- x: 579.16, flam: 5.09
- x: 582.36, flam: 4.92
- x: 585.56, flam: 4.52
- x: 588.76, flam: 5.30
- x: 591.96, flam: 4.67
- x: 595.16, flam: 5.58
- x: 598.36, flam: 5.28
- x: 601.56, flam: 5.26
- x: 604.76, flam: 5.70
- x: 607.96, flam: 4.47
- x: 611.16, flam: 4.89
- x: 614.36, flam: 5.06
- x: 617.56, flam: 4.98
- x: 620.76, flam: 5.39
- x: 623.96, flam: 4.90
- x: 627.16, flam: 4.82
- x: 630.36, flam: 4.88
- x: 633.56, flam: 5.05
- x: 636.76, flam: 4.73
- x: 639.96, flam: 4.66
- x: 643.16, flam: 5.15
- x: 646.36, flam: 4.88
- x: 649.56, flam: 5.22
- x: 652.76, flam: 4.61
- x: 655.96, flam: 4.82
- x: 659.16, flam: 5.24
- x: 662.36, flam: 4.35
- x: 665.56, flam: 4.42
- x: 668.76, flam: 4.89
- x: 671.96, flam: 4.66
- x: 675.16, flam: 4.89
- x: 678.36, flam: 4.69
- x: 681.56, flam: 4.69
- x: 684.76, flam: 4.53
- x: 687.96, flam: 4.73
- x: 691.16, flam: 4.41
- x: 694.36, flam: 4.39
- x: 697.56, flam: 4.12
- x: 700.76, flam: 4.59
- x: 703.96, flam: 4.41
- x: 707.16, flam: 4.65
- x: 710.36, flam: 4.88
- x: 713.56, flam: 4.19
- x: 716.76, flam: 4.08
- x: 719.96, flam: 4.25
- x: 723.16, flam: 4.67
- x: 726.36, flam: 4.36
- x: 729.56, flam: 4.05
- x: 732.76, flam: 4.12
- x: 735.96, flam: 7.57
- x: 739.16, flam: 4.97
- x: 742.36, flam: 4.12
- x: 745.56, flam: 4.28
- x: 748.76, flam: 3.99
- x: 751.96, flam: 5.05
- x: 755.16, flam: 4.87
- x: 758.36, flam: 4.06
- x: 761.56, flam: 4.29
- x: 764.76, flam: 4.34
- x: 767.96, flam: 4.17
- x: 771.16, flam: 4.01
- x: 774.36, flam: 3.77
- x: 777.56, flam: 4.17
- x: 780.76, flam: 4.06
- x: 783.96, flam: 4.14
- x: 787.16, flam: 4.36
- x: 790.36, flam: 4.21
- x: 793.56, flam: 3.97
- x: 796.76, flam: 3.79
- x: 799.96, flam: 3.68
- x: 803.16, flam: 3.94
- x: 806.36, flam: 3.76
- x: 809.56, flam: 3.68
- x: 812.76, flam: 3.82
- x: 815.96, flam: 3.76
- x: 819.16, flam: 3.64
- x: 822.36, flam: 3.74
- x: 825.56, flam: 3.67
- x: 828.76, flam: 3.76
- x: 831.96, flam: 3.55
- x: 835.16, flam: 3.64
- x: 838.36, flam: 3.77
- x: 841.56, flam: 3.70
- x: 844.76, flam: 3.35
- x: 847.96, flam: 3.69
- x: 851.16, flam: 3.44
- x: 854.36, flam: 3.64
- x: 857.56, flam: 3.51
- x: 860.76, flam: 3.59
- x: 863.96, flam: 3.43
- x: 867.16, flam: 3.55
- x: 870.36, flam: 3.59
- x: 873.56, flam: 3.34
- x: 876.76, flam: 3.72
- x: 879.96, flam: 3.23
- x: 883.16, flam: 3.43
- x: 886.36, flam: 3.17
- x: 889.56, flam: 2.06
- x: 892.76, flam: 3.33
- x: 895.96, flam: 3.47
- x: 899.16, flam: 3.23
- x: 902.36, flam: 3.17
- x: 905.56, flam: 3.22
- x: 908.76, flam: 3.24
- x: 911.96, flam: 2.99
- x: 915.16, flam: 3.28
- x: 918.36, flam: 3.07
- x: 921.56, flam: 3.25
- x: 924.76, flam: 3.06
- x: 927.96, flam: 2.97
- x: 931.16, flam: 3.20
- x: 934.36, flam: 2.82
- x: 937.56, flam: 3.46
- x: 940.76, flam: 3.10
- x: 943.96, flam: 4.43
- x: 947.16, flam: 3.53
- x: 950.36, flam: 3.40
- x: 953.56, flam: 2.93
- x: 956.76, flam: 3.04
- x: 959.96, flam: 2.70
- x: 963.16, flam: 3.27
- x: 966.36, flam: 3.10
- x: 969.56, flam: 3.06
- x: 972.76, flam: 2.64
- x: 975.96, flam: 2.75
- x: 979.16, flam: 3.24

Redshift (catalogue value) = 0.121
